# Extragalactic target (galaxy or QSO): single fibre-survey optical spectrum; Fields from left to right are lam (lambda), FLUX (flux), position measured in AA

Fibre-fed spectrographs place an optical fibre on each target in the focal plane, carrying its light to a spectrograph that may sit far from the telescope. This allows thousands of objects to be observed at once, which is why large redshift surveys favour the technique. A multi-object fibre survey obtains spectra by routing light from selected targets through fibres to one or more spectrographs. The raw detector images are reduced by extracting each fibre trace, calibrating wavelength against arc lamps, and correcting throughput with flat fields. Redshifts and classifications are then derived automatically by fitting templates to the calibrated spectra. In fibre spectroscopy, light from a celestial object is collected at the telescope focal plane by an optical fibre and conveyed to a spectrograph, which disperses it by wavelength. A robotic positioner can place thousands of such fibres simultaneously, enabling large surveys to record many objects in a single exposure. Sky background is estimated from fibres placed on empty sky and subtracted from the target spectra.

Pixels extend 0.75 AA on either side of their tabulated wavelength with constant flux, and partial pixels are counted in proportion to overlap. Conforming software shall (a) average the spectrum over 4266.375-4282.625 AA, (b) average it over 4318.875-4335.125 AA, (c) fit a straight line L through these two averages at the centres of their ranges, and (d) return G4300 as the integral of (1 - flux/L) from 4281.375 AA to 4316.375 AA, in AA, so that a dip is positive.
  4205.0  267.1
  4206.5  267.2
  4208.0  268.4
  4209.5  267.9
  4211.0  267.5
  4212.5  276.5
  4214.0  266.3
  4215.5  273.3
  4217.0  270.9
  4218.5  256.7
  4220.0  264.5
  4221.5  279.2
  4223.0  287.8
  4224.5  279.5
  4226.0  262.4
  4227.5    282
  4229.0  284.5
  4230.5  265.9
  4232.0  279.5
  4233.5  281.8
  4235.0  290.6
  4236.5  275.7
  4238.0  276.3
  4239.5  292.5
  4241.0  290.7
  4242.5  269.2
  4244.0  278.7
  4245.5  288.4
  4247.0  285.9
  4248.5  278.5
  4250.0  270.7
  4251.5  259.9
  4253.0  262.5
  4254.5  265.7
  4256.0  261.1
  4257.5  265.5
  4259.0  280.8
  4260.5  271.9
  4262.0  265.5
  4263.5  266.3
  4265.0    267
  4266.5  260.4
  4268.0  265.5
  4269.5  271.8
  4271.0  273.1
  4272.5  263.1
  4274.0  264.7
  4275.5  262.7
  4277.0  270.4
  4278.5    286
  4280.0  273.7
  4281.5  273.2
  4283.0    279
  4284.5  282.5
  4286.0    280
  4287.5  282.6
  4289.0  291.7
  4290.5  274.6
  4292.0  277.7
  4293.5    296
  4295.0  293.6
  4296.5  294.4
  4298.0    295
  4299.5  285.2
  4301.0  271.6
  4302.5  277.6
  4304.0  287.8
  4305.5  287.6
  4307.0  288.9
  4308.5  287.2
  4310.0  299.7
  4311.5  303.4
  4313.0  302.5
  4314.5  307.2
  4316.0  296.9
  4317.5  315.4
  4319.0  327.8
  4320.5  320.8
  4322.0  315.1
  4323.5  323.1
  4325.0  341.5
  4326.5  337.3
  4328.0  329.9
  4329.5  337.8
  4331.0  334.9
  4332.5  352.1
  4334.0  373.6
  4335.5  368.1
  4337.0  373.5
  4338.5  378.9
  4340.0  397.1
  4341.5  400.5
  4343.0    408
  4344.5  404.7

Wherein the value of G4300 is 1.5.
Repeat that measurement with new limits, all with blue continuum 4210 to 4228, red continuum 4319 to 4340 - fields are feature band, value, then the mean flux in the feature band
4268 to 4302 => 4.03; 279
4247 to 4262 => 1.35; 269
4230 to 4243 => 0.14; 281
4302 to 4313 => 1.33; 291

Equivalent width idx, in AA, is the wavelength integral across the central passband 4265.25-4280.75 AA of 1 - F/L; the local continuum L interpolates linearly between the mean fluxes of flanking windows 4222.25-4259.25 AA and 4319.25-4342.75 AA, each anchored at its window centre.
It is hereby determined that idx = 1.77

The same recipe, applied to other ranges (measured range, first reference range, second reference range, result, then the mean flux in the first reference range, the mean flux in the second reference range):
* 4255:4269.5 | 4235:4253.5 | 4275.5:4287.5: 0.5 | 278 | 277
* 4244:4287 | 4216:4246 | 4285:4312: 1.7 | 278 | 287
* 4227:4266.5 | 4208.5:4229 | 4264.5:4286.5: -0.4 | 272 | 271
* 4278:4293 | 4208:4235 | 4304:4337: 1.2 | 274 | 322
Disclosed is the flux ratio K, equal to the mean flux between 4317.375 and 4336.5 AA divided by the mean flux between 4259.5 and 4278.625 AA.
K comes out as 1.26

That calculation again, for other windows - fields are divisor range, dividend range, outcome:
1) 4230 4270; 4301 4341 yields 1.19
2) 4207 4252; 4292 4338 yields 1.14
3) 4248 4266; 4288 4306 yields 1.07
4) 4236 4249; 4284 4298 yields 1.02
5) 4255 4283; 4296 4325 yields 1.12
